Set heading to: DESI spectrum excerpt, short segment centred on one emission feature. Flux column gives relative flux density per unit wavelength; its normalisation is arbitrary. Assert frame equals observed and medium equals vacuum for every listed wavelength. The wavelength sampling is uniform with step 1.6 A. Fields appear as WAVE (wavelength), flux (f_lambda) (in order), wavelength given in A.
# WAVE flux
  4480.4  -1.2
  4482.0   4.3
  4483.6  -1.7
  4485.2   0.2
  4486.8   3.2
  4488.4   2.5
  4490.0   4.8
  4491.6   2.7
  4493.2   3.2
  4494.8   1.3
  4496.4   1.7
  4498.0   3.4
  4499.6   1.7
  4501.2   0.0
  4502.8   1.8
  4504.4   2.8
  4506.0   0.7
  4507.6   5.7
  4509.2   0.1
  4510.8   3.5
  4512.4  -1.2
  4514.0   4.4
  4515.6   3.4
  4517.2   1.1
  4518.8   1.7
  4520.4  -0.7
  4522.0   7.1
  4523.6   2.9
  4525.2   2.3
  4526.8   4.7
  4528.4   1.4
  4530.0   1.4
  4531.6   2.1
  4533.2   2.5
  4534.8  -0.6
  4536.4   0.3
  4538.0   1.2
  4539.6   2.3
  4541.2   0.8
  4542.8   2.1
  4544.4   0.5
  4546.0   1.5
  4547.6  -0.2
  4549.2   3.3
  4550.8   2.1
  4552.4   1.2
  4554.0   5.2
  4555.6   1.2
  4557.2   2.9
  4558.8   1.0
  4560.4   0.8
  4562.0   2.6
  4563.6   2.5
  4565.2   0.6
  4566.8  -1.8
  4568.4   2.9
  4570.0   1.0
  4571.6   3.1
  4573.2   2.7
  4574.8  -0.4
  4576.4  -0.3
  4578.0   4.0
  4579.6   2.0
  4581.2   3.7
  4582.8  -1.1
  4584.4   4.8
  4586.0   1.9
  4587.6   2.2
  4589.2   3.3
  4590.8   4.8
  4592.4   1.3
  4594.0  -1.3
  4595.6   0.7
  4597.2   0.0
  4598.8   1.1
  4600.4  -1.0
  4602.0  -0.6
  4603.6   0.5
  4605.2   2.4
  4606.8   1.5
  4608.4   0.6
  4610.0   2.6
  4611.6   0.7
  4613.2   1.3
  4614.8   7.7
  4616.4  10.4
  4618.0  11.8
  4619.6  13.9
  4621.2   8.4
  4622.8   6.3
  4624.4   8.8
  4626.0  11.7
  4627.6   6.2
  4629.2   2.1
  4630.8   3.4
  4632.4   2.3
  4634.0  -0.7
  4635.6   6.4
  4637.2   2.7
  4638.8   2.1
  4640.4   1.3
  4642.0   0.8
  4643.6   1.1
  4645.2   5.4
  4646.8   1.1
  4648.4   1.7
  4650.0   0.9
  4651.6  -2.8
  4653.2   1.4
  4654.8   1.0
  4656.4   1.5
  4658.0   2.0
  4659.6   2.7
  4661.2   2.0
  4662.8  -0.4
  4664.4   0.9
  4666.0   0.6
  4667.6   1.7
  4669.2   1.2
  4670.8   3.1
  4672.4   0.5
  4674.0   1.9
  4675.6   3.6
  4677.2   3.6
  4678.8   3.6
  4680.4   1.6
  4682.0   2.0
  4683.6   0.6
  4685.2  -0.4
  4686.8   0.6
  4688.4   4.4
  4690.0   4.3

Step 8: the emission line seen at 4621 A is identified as C IV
